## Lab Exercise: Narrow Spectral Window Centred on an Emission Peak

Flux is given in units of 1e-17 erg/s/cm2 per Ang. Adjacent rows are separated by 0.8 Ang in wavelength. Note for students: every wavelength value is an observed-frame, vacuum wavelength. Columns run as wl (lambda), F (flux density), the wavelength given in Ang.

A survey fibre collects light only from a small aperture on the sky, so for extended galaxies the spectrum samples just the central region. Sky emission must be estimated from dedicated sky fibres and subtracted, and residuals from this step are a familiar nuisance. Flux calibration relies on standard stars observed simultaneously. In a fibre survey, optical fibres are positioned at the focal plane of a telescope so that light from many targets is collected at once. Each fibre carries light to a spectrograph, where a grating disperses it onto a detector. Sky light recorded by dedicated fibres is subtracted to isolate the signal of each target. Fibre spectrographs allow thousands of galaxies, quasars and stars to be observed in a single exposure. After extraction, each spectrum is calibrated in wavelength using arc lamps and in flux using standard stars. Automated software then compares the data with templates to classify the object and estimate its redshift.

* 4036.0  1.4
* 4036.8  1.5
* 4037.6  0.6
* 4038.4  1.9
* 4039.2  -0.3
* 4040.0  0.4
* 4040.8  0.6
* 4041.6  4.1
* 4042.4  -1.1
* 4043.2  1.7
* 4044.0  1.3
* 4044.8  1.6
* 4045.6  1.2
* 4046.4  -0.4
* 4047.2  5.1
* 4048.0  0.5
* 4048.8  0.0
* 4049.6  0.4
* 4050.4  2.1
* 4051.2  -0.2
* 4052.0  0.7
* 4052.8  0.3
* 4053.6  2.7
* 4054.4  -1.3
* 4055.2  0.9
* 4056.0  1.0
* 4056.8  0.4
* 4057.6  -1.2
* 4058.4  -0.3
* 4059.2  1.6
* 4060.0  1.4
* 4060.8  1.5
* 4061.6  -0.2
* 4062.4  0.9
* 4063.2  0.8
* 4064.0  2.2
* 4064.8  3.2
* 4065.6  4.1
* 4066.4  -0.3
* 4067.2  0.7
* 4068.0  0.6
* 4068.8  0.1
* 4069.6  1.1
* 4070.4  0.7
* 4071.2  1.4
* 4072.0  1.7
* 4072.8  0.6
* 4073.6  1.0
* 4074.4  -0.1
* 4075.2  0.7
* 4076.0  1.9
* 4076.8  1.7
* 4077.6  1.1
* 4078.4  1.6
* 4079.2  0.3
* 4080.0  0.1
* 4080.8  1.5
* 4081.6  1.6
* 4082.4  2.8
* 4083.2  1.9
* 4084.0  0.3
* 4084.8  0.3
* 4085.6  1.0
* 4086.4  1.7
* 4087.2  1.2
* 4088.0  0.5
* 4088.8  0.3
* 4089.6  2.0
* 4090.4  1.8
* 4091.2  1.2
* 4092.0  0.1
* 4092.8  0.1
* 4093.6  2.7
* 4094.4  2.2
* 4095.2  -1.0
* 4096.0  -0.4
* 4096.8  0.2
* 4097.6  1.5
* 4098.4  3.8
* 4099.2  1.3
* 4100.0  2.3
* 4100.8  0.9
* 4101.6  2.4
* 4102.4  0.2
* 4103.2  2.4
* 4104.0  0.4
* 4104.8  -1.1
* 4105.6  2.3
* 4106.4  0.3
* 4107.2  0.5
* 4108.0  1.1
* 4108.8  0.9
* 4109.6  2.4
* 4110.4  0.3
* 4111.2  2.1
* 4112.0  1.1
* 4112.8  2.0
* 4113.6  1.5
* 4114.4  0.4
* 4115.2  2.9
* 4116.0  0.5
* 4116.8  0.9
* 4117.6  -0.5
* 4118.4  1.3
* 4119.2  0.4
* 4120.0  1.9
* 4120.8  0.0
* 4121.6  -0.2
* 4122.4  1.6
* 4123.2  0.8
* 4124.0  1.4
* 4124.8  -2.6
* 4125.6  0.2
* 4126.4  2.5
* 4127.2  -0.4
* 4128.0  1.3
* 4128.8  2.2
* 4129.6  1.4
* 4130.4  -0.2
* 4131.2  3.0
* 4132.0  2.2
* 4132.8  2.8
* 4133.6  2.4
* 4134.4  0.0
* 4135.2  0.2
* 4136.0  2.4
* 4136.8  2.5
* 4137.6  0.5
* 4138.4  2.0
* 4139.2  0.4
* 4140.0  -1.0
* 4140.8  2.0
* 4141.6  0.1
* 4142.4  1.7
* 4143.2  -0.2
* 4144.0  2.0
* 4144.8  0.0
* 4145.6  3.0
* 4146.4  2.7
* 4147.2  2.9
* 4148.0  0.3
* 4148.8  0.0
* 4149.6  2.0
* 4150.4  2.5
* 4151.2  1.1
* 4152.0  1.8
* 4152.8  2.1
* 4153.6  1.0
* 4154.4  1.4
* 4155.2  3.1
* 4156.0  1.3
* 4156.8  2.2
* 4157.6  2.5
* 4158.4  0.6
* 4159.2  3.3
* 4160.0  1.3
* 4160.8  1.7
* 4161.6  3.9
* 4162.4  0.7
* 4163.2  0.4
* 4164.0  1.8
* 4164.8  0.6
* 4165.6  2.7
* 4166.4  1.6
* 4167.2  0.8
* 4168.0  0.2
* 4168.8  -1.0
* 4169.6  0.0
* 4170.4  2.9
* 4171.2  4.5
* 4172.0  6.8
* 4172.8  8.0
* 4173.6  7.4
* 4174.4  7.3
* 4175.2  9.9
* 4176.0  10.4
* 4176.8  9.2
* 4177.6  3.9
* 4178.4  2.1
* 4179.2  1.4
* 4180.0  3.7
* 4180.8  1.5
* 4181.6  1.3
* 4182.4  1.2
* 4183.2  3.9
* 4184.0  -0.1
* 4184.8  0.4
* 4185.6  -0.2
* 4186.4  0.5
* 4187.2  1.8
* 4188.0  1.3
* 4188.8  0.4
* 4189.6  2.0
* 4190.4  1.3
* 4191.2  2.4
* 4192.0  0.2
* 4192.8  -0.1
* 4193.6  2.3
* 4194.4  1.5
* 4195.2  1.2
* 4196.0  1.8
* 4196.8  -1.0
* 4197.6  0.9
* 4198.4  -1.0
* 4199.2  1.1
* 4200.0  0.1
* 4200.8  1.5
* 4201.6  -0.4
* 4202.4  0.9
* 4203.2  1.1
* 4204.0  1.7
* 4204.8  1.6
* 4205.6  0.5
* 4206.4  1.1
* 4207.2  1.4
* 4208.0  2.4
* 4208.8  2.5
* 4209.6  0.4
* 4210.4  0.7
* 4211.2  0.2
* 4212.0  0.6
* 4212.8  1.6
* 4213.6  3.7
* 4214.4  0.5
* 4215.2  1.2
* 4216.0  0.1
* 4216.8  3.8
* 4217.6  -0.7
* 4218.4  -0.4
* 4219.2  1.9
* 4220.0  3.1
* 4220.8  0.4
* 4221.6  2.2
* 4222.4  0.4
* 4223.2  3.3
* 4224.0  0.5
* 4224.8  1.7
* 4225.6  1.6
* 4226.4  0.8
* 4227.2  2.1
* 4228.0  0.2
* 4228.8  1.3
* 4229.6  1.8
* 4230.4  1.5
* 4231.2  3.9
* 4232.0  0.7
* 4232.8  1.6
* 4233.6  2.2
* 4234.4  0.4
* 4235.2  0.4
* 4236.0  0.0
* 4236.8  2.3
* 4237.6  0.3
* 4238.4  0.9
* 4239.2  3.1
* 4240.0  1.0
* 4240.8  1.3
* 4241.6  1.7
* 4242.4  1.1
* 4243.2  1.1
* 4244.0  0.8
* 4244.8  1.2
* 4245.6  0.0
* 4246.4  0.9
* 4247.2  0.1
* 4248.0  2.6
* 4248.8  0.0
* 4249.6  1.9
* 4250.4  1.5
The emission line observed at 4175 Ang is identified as [O II]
